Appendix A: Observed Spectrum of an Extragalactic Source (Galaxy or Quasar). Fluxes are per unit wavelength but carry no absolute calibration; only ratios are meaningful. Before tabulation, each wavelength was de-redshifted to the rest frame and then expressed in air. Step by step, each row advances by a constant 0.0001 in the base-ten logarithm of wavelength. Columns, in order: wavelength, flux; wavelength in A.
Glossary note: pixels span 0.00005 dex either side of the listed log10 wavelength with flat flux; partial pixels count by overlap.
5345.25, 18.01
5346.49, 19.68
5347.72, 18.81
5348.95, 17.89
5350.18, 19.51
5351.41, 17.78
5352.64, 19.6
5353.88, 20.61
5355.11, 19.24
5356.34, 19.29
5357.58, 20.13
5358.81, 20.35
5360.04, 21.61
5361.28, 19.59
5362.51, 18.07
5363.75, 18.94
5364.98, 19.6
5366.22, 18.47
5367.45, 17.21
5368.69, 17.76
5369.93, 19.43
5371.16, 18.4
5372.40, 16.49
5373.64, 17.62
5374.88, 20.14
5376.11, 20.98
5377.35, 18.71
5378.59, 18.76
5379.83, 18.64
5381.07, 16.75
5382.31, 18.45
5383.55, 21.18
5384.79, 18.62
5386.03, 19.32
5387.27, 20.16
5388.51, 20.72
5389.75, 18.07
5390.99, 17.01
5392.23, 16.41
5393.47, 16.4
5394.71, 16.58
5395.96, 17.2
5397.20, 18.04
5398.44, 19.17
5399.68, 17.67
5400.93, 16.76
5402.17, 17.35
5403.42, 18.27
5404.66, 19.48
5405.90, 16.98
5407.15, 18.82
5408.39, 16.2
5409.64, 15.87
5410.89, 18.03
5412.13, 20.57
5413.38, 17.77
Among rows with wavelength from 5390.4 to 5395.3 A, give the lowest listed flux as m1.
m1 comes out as 16.4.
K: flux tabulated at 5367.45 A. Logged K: 17.21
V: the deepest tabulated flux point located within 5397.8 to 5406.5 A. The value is 16.76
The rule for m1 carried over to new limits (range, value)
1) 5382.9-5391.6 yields 17.01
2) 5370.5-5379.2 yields 16.49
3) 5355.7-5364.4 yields 18.07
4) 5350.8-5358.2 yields 17.78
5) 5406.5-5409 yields 16.2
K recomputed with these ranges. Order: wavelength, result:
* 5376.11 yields 20.98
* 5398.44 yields 19.17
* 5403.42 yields 18.27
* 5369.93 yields 19.43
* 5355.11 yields 19.24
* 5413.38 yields 17.77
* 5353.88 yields 20.61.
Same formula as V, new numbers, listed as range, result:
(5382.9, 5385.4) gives 18.62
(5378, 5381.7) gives 16.75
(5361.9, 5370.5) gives 17.21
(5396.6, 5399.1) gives 18.04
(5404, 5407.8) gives 16.98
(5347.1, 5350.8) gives 17.89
